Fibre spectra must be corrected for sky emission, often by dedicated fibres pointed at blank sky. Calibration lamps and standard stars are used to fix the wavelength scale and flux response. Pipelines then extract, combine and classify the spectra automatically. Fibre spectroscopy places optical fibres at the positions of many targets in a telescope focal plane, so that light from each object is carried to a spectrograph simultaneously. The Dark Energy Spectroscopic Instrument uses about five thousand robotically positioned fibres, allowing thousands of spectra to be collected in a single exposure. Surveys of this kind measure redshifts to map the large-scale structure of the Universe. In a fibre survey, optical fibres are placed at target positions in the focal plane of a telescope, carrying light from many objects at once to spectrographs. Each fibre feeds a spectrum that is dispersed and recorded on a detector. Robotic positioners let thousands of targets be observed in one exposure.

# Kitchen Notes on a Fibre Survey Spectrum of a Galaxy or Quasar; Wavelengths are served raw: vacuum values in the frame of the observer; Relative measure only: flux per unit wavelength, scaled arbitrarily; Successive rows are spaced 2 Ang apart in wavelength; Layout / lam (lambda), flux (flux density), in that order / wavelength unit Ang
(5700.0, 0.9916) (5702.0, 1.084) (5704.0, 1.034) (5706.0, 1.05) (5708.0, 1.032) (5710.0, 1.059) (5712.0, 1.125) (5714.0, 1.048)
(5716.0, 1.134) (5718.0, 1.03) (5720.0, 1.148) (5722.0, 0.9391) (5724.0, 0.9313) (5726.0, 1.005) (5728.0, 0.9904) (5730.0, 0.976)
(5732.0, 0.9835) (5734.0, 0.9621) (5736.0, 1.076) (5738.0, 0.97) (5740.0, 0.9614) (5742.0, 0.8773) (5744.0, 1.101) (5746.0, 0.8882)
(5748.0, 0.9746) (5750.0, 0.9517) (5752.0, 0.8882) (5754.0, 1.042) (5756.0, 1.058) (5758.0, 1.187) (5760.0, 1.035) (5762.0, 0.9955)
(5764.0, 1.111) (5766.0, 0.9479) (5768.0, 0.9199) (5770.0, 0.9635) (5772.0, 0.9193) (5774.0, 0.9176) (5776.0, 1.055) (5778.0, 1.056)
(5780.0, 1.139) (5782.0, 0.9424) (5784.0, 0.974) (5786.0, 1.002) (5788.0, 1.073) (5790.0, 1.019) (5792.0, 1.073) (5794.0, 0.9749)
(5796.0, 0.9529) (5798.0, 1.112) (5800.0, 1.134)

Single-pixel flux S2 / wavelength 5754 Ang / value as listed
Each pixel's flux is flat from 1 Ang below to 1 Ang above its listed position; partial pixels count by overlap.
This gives 1.042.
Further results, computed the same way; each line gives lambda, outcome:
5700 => 0.9916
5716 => 1.134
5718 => 1.03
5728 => 0.9904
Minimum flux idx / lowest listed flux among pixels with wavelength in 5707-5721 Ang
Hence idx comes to 1.03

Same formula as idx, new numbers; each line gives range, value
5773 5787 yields 0.9176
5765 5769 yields 0.9199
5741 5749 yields 0.8773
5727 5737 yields 0.9621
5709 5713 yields 1.059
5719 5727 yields 0.9313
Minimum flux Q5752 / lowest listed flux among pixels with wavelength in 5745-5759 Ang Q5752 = 0.8882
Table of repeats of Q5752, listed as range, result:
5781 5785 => 0.9424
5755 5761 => 1.035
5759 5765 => 0.9955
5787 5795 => 0.9749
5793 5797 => 0.9529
